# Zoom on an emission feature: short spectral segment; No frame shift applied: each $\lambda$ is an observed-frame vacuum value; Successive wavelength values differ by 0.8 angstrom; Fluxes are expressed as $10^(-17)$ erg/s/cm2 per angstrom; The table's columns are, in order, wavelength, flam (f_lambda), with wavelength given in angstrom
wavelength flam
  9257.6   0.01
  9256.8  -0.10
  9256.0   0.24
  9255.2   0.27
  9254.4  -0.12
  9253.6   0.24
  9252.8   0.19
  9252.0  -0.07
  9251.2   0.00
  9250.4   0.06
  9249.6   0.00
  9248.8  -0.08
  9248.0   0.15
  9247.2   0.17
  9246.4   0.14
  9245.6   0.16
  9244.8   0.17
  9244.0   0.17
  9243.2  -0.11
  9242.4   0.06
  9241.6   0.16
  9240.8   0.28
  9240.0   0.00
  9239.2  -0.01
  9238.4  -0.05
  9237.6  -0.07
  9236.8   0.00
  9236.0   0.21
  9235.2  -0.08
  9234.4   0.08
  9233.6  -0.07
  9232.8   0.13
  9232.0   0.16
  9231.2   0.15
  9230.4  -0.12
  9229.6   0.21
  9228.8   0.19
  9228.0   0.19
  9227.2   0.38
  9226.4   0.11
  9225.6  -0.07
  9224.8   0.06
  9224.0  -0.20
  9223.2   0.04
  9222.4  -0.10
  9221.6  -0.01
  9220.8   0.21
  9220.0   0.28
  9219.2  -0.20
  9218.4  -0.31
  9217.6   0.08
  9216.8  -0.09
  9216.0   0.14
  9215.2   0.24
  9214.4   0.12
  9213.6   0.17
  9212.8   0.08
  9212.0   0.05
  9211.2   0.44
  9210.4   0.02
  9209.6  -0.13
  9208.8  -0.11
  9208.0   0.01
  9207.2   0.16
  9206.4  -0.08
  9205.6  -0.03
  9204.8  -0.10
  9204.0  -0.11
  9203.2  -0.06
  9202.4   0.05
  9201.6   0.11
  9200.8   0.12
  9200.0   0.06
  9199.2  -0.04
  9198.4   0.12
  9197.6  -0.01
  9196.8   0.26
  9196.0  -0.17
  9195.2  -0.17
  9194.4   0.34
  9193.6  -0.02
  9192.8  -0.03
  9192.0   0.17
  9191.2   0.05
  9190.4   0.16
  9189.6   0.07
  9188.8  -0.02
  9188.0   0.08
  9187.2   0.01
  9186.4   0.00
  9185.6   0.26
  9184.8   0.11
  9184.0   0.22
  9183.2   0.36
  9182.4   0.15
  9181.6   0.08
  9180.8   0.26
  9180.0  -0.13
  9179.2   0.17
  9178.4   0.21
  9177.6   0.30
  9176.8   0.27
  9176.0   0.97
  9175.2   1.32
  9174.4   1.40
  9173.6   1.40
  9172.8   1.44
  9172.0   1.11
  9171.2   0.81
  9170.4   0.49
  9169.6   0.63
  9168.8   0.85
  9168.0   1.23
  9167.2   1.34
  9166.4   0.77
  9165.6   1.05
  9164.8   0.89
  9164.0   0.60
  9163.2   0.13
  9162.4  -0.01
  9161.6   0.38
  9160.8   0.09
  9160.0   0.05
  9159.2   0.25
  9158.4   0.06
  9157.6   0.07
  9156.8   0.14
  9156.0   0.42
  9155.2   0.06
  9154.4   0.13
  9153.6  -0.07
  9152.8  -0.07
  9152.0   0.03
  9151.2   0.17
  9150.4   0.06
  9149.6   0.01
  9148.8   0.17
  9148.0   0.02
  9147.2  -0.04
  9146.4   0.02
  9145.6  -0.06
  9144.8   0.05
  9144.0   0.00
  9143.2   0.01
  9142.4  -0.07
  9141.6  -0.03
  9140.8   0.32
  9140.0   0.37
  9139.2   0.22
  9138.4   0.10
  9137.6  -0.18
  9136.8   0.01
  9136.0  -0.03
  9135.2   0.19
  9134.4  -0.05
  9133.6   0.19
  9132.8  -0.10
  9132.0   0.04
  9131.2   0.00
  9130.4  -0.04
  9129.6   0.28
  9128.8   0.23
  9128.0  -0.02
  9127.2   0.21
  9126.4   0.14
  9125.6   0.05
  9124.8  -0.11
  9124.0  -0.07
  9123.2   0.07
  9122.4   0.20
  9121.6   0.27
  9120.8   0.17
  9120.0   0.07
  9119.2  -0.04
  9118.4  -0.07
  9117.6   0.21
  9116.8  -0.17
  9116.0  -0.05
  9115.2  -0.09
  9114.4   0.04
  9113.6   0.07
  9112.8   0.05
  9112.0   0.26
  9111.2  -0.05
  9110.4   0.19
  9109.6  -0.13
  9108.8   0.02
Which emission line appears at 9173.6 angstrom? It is [O II]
